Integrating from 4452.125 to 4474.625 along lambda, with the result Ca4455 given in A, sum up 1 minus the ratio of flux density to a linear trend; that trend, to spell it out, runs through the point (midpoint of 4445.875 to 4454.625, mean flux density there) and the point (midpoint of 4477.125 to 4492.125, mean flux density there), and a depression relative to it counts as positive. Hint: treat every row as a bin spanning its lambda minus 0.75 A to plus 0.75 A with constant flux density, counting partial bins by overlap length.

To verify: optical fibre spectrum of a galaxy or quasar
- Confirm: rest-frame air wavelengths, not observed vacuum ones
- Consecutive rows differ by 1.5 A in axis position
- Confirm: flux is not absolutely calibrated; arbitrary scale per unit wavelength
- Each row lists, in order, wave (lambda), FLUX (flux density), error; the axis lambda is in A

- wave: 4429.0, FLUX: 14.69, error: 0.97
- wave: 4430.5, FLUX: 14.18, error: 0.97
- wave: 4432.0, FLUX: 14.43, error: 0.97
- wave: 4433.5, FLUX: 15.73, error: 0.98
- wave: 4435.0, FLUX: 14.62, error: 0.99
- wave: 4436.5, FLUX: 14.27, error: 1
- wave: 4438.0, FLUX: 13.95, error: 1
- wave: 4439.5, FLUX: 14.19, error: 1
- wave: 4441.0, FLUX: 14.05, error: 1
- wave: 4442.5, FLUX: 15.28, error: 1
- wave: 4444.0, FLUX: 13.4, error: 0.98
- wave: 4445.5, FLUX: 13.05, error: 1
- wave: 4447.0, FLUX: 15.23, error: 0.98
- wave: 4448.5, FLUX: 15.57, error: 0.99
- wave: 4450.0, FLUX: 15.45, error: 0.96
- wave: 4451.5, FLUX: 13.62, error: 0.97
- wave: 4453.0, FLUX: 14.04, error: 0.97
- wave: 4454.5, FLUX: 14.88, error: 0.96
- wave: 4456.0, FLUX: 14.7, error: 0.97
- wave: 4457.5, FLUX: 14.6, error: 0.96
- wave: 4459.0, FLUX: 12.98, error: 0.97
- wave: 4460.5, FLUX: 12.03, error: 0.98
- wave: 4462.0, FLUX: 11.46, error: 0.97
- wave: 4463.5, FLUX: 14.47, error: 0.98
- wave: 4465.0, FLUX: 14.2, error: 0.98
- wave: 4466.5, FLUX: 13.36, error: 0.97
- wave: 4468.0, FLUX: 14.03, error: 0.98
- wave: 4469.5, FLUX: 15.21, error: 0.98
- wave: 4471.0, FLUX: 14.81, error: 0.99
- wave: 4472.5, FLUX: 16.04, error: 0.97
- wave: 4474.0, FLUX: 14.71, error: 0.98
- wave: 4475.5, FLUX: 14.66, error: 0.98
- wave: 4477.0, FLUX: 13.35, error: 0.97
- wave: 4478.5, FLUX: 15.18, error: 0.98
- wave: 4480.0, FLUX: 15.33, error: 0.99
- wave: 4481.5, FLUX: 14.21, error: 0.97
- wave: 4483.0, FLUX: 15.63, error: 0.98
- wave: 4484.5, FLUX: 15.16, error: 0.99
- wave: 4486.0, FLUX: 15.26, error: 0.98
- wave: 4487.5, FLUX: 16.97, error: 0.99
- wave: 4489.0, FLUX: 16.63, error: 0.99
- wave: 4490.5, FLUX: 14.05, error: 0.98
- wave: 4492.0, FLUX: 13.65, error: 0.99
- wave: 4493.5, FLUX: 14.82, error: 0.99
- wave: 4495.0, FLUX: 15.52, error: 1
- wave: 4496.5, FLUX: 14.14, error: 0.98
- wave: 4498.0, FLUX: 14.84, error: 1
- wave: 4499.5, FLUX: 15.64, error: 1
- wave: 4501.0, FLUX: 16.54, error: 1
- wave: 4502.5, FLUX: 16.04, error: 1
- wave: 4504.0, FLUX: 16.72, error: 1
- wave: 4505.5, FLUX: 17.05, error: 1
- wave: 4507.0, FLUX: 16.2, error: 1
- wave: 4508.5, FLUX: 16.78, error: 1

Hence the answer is 1.2 A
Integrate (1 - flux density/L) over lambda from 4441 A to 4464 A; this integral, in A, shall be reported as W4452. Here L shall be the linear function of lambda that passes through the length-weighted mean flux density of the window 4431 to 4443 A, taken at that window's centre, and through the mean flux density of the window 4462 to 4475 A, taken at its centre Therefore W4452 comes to 0.7 A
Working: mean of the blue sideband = 14.5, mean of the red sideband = 14.4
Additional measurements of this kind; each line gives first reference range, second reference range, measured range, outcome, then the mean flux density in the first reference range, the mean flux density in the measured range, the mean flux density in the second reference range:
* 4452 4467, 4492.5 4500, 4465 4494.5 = -1.1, 13.7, 14.9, 14.9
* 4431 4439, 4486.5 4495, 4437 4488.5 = 1.6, 14.6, 14.5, 15.3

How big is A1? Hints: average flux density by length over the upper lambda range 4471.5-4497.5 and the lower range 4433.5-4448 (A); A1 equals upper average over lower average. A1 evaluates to 1.05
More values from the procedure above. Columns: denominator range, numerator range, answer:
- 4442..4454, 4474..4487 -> 1.03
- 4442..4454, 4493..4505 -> 1.08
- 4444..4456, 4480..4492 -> 1.06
